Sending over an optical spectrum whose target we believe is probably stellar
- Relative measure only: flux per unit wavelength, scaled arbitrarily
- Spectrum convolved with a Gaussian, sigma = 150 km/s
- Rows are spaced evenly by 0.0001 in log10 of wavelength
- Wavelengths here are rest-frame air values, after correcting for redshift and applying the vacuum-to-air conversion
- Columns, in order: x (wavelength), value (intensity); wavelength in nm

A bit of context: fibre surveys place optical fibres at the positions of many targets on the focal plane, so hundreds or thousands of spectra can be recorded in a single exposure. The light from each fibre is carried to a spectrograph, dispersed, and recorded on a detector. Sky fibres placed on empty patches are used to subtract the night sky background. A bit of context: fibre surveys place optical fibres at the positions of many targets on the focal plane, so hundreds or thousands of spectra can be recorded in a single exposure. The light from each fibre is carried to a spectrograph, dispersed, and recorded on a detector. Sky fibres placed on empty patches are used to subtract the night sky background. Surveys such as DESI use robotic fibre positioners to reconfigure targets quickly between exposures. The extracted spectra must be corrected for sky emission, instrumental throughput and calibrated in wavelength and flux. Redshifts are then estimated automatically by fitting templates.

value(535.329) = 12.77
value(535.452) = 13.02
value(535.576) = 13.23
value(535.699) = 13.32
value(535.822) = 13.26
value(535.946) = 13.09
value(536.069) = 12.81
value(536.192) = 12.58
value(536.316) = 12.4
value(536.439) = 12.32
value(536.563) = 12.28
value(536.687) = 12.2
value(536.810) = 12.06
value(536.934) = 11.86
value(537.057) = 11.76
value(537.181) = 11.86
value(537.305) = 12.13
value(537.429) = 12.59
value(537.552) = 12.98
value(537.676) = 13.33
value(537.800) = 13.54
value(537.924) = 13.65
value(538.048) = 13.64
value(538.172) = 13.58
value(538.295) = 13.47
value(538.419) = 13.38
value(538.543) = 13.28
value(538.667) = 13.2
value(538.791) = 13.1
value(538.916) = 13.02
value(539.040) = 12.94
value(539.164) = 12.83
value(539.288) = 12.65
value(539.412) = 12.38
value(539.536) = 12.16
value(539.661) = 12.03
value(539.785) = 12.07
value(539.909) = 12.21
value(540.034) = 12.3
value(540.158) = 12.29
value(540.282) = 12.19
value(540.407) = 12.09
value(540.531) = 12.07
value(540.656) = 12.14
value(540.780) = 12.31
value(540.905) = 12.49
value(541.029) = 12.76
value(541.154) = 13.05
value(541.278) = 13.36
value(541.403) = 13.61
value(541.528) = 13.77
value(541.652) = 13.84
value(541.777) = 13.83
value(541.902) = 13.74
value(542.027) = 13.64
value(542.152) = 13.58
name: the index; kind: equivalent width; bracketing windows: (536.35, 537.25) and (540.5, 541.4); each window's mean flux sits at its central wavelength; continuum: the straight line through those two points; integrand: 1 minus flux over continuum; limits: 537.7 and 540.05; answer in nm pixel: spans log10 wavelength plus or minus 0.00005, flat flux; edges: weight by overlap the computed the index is -0.11 nm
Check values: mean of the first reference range 12.1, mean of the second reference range 12.7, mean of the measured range 12.9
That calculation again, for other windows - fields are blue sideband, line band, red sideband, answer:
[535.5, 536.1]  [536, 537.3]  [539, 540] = 0.08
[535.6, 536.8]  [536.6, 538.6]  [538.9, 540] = -0.04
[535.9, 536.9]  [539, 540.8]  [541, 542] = 0.12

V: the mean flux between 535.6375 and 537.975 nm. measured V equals 12.6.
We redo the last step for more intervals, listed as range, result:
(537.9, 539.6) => 13.1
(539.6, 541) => 12.2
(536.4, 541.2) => 12.6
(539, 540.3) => 12.4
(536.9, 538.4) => 12.9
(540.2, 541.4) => 12.5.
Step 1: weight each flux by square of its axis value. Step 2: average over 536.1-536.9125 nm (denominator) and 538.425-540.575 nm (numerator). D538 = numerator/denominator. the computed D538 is 1.03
